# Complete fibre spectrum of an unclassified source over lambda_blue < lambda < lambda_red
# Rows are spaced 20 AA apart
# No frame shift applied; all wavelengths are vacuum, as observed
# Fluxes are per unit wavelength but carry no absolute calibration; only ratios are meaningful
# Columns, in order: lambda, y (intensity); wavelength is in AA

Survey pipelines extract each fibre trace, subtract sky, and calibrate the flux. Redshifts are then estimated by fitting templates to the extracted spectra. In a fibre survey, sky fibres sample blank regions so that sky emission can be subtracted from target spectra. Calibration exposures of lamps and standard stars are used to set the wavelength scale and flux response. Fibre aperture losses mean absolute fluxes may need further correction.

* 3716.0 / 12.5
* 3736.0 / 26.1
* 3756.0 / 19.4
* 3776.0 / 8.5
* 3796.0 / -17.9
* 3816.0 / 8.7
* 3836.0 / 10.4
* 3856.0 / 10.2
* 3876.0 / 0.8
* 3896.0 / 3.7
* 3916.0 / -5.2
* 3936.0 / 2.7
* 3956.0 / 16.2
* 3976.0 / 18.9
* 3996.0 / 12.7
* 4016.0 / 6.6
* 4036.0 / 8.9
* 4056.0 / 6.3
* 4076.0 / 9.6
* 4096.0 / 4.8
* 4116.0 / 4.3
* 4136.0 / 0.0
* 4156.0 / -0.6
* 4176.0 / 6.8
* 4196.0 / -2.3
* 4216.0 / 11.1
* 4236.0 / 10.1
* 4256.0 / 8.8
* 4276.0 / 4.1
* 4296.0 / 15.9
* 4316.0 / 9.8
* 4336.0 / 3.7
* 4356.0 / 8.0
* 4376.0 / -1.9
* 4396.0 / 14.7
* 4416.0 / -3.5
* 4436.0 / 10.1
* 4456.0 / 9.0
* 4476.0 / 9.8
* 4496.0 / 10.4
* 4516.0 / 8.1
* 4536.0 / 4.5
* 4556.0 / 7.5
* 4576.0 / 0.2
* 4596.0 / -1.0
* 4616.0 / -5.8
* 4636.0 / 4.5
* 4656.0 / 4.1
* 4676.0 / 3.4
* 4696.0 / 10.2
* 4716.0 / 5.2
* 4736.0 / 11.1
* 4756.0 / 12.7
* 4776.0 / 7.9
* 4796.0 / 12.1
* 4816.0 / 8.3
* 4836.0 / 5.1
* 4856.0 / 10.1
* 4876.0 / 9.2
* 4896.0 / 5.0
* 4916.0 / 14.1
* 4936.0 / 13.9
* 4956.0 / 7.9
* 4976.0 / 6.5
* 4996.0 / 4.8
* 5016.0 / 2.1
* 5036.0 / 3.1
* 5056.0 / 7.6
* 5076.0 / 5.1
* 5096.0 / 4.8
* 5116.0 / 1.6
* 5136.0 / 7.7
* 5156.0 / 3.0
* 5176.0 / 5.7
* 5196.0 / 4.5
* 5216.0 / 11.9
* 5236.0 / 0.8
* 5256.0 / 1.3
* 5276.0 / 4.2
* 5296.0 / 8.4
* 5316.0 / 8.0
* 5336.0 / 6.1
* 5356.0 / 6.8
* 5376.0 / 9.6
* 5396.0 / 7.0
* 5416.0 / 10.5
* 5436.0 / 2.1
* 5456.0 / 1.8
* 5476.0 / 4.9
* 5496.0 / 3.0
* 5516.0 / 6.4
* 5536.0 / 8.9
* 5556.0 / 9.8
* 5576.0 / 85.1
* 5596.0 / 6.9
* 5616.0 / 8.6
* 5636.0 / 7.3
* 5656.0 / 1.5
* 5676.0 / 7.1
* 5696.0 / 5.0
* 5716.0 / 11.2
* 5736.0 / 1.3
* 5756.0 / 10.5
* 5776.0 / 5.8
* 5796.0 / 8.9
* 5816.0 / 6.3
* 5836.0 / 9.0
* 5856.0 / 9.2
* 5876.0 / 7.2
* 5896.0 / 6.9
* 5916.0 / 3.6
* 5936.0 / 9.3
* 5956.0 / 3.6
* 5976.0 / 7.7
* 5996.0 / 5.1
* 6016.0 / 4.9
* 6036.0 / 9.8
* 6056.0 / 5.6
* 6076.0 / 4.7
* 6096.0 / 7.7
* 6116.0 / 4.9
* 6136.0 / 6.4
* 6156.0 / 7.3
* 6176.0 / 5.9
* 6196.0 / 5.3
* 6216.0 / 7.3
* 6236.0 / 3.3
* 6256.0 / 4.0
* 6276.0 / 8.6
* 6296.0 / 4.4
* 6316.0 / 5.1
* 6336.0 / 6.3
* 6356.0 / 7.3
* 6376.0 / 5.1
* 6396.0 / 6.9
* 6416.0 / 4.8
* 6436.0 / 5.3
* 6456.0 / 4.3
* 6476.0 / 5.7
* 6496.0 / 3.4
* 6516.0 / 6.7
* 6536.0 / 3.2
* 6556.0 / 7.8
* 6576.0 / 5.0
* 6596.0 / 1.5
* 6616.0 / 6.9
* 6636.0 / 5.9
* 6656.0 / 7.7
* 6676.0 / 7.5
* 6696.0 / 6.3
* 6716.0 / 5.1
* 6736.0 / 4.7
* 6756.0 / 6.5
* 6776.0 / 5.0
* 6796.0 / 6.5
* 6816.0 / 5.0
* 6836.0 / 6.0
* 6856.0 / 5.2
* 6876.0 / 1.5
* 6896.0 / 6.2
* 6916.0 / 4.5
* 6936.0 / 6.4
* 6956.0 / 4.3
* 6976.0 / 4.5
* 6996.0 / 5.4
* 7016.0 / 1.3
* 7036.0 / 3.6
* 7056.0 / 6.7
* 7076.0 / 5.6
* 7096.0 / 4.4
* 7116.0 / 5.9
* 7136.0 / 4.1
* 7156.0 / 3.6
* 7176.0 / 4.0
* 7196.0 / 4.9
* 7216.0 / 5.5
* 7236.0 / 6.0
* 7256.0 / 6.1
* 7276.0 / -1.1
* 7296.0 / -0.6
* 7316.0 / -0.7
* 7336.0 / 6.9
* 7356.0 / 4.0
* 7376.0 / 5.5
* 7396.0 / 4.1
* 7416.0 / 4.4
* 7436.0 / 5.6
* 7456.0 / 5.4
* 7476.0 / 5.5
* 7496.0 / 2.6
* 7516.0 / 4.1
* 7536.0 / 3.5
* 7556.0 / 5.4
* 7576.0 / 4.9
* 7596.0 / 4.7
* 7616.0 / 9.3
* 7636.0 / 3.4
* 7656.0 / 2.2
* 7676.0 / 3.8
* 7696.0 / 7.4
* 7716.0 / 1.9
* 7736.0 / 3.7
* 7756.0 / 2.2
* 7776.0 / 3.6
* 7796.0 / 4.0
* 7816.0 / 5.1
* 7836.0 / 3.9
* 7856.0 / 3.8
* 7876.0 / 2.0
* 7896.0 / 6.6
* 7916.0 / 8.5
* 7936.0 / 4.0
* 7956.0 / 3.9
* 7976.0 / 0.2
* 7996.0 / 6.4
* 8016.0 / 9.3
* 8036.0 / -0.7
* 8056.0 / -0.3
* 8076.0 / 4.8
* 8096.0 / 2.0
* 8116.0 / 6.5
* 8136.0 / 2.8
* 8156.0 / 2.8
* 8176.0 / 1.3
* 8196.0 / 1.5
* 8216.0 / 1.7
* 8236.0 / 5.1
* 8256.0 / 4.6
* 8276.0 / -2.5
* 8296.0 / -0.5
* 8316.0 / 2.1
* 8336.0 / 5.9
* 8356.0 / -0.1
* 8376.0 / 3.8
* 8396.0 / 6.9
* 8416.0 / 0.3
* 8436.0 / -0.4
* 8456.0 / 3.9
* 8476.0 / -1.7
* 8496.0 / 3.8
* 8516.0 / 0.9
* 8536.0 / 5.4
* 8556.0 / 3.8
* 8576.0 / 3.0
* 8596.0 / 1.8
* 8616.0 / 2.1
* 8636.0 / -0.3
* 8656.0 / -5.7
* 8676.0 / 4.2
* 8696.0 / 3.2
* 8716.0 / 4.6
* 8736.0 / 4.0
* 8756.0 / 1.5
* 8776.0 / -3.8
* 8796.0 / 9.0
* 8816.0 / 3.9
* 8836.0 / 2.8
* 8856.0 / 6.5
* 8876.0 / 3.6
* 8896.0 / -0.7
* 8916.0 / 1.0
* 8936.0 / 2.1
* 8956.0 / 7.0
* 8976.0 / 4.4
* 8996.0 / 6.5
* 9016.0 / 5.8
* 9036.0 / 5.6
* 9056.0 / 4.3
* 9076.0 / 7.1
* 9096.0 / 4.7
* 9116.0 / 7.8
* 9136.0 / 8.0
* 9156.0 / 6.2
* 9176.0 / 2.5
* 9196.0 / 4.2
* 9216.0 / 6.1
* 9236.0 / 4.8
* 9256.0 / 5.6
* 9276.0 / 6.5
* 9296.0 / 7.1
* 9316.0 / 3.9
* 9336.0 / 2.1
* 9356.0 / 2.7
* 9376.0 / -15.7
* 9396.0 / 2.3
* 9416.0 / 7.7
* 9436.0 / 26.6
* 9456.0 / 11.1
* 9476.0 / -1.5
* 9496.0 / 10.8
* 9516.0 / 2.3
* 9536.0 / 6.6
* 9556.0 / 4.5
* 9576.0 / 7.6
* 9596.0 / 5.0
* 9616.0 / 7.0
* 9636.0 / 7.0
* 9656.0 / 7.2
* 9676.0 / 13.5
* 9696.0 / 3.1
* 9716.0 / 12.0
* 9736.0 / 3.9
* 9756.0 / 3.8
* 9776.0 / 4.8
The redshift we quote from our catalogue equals 1.36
